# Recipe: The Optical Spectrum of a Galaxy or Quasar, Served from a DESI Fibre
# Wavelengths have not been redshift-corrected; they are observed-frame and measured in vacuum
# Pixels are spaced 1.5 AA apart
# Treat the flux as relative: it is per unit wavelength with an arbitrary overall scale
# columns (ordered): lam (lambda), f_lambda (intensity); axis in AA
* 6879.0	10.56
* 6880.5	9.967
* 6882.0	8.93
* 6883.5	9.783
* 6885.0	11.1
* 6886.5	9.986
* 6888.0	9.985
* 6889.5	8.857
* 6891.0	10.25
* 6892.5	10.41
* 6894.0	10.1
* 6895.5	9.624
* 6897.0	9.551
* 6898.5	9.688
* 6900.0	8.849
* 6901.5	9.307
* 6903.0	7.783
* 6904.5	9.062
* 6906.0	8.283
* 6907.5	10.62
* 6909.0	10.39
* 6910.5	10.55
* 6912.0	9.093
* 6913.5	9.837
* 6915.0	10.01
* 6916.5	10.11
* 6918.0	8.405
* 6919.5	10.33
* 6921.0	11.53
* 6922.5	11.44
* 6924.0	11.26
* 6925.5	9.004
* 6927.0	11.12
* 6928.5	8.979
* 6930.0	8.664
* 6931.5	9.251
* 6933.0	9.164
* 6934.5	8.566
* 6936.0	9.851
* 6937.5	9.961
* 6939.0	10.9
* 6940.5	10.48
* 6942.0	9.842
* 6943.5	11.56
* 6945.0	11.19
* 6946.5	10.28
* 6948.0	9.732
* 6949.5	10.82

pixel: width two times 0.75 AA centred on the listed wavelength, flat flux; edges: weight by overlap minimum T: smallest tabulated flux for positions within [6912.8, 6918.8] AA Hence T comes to 8.405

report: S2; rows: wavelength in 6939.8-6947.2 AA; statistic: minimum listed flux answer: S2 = 9.842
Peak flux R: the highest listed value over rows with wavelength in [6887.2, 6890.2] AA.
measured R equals 9.985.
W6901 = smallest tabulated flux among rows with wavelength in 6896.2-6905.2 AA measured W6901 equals 7.783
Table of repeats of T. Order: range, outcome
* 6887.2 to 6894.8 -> 8.857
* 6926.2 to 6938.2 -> 8.566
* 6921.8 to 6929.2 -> 8.979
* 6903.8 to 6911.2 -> 8.283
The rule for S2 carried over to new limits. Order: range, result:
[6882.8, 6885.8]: 9.783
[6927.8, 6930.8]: 8.664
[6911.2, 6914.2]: 9.093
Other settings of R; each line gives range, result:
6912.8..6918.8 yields 10.11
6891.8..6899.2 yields 10.41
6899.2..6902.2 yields 9.307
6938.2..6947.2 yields 11.56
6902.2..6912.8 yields 10.62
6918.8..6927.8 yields 11.53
